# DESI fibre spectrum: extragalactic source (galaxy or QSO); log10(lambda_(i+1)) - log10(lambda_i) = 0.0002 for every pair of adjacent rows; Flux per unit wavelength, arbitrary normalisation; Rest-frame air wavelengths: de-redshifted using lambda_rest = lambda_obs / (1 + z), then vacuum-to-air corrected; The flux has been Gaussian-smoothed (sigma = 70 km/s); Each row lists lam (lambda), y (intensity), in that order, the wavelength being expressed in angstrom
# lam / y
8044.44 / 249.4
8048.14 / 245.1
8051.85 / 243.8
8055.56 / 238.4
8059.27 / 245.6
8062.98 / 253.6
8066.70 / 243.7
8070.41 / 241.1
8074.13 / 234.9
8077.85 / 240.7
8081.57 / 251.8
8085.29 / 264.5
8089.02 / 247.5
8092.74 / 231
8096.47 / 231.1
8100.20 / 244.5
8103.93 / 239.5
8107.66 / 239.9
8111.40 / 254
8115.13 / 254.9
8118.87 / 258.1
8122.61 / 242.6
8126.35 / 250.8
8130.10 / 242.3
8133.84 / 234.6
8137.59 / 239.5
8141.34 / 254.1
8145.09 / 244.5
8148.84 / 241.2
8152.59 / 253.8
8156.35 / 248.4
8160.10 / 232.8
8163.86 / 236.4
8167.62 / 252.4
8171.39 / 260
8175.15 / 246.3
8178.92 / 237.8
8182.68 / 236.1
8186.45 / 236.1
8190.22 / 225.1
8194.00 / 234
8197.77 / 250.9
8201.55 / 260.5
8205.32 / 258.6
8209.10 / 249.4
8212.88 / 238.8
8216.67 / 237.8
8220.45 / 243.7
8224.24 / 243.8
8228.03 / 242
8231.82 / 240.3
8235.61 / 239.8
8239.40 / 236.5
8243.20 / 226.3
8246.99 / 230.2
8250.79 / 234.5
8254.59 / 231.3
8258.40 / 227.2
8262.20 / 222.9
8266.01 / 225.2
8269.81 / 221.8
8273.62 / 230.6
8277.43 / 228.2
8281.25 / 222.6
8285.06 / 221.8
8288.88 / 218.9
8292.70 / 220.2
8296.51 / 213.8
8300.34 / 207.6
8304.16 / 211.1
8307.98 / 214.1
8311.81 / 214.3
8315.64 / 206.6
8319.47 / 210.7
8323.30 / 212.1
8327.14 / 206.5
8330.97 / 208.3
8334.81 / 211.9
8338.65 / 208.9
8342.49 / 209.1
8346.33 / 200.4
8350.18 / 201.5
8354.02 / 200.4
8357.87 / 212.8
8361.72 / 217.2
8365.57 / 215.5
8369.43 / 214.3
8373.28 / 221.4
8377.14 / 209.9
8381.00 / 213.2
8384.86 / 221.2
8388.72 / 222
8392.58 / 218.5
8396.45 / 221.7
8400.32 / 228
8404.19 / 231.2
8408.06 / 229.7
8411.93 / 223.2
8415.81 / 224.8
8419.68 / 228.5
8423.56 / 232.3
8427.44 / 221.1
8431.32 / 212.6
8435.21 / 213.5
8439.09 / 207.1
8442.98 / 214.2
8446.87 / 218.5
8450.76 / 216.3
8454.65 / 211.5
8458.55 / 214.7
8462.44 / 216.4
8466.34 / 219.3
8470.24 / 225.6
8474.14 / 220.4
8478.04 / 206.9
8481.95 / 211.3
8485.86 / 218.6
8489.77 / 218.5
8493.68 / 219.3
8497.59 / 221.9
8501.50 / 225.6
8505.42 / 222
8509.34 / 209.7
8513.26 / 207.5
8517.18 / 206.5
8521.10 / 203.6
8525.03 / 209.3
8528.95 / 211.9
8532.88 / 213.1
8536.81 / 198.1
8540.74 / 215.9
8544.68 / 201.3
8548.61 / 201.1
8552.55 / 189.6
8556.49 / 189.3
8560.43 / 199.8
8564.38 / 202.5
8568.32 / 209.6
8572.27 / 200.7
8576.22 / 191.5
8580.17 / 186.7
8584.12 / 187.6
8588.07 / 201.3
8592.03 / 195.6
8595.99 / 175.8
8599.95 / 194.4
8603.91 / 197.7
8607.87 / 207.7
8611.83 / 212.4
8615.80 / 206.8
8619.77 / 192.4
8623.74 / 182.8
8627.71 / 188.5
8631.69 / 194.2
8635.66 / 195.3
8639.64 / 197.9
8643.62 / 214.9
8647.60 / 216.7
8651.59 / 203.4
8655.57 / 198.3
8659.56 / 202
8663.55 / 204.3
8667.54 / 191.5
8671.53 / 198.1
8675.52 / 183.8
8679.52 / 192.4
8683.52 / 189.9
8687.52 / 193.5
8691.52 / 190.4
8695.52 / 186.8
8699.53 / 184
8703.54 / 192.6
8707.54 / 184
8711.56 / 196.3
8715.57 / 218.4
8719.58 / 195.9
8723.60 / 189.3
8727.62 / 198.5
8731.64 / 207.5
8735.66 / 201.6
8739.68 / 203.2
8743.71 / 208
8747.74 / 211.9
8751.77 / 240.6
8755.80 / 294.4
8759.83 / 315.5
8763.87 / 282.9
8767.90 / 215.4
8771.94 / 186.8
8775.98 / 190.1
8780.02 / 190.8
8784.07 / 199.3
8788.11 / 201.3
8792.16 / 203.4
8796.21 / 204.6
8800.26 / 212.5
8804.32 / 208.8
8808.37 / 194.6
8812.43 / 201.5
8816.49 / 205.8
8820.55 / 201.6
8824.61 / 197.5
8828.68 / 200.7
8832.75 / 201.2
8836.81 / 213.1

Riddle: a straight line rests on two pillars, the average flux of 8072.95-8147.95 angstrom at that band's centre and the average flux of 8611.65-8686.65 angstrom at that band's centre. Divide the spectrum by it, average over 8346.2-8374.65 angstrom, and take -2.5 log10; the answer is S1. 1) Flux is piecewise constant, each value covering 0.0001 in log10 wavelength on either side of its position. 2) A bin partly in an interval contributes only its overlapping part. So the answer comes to 0.061 mag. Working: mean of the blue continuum 245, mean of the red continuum 198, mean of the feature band 211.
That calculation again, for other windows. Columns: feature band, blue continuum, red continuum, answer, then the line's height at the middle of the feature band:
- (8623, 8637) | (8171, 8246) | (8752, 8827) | 0.18 mag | 224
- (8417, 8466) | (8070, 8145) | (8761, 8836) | 0.04 mag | 227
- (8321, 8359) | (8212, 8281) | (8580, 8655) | 0.09 mag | 224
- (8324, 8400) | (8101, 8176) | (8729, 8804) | 0.12 mag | 237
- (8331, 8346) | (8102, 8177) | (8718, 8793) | 0.14 mag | 237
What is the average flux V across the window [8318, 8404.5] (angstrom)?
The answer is 213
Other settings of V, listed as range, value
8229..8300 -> 227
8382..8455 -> 221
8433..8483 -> 215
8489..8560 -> 209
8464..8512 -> 218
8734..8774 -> 236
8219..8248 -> 238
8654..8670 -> 199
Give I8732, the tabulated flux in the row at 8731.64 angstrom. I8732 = 207.5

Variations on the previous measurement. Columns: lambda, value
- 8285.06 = 221.8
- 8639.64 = 197.9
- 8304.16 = 211.1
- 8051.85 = 243.8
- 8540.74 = 215.9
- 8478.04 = 206.9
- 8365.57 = 215.5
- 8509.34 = 209.7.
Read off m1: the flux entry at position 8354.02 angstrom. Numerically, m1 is 200.4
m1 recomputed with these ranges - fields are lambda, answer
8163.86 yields 236.4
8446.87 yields 218.5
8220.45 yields 243.7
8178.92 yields 237.8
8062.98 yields 253.6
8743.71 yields 208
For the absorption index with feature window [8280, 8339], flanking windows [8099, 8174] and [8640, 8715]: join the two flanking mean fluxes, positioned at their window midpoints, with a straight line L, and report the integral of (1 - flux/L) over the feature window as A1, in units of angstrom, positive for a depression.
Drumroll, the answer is 4.4 angstrom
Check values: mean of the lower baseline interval 246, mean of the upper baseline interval 196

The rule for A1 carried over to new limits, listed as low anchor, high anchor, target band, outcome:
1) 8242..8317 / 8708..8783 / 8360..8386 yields 0.6 angstrom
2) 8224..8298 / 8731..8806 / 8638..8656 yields 1.2 angstrom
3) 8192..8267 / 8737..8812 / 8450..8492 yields 2.5 angstrom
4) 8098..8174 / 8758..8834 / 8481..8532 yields 2.7 angstrom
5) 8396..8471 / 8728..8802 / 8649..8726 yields 8.9 angstrom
